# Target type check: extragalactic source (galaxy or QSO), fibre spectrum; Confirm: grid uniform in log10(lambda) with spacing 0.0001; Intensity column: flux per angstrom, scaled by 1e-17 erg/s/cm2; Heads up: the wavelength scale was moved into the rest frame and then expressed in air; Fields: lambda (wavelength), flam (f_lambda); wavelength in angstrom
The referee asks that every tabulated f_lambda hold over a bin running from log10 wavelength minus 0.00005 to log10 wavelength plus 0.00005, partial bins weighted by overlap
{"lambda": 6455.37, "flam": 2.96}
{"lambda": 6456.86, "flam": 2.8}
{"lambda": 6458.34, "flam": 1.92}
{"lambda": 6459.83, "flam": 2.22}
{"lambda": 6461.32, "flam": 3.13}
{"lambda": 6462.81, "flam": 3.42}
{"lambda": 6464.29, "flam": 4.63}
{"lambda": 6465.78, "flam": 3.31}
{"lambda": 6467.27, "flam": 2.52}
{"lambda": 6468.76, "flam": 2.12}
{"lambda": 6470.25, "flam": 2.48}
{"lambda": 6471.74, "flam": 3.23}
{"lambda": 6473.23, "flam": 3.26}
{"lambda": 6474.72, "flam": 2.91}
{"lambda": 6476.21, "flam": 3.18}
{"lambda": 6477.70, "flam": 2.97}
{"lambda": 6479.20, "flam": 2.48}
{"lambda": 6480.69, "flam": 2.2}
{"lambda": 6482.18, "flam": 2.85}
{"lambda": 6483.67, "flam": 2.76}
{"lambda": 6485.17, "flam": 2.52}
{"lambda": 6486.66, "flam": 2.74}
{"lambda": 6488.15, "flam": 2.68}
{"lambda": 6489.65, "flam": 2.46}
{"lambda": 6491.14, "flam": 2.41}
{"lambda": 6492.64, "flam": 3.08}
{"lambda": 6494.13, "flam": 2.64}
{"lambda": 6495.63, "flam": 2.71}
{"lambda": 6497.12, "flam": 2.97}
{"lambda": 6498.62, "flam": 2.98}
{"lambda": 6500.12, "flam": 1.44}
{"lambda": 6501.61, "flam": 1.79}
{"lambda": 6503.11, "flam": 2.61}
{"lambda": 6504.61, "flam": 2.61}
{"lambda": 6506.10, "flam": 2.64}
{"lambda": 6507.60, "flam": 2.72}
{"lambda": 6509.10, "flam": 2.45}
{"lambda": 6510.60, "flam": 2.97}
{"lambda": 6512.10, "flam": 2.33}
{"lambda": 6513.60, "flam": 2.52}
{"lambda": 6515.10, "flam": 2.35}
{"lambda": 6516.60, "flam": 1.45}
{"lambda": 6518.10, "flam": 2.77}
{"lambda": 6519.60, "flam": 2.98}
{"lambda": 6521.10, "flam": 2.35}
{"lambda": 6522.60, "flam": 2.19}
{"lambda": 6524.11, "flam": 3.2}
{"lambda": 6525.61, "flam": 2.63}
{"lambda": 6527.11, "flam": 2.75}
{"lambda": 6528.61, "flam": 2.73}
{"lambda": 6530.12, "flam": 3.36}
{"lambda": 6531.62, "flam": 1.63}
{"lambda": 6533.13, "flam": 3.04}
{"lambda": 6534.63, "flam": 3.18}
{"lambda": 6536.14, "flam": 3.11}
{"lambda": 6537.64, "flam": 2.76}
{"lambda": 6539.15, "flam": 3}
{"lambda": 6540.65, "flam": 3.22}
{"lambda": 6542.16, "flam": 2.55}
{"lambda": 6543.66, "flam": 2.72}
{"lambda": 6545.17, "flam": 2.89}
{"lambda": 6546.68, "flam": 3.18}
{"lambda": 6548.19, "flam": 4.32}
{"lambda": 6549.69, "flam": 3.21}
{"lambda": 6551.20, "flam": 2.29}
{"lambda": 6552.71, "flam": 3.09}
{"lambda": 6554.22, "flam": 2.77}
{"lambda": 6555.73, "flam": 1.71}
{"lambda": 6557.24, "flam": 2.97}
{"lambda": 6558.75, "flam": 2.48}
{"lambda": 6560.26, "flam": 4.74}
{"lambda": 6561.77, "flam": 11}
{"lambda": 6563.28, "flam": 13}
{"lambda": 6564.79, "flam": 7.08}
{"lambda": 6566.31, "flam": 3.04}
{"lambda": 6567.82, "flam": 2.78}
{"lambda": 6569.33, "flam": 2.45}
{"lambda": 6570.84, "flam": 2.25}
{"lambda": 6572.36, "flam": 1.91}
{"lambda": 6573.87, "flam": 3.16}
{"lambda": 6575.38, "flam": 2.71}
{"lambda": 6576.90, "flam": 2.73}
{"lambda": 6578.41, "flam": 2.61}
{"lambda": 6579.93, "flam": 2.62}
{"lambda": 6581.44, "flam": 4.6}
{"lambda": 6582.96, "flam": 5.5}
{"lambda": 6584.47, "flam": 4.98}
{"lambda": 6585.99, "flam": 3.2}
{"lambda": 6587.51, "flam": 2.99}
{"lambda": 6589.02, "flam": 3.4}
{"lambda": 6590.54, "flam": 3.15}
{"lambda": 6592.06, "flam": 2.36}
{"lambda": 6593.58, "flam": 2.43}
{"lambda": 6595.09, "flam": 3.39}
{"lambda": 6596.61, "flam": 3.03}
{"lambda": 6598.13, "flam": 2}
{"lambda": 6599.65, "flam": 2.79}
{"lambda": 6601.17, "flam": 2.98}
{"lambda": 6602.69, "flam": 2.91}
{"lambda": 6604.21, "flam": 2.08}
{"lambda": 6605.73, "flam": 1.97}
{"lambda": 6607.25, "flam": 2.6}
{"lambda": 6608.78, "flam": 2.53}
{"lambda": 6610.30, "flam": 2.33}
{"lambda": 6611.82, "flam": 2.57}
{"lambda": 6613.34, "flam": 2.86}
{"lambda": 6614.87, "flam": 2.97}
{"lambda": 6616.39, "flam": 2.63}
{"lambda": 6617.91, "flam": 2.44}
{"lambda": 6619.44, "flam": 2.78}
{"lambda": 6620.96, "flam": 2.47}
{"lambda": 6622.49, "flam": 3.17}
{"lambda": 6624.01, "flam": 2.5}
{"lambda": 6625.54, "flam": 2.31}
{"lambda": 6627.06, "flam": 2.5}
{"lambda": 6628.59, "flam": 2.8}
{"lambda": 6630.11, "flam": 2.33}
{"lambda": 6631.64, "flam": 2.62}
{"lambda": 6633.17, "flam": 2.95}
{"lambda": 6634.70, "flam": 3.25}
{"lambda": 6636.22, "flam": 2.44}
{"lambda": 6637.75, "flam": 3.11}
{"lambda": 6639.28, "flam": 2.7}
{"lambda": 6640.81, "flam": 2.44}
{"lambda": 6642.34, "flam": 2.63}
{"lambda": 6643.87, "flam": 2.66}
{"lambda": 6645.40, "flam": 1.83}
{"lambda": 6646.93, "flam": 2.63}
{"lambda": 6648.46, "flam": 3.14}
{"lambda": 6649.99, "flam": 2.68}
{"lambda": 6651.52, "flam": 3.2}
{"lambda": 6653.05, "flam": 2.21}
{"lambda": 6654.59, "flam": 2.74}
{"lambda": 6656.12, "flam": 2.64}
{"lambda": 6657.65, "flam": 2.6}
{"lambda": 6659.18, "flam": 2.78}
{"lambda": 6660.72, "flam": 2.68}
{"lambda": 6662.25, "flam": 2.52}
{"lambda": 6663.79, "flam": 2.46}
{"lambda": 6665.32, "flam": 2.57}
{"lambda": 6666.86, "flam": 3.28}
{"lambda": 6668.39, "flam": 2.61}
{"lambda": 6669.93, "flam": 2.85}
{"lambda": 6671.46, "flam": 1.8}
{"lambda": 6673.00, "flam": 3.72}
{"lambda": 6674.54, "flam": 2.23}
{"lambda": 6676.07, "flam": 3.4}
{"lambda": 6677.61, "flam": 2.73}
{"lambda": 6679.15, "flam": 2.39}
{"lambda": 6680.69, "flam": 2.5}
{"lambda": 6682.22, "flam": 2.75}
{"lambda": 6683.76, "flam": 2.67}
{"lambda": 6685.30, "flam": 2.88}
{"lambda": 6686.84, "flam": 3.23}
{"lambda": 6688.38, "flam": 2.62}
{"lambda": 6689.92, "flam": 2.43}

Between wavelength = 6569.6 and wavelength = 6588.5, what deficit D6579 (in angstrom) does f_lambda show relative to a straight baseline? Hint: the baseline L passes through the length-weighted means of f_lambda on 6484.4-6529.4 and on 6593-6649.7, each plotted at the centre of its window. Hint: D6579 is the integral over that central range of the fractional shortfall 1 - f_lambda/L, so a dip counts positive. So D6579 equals -4.6 angstrom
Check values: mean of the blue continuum 2.56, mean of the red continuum 2.64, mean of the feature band 3.25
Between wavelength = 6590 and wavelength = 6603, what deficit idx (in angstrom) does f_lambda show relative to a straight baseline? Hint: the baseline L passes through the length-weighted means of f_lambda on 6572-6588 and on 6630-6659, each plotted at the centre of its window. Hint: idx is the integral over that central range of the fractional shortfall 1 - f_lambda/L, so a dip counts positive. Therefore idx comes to 1.8 angstrom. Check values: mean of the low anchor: 3.41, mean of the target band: 2.77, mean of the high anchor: 2.68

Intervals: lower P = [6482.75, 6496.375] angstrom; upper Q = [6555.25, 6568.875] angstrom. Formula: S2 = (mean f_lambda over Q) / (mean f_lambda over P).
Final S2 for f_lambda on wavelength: 2.04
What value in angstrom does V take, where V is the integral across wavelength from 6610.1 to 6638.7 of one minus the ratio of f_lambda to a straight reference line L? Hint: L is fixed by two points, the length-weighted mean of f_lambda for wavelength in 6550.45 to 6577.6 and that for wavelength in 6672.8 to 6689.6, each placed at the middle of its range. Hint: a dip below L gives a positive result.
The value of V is 5.79 angstrom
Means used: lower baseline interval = 4.01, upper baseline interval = 2.79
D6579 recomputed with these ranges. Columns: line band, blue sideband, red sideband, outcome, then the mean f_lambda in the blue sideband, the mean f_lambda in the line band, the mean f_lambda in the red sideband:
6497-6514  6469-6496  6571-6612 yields 1.8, 2.74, 2.48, 2.94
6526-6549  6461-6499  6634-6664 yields -1.3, 2.87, 2.96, 2.67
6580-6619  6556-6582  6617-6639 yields 5.2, 4.19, 2.98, 2.69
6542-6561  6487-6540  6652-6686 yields -2.7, 2.62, 3.01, 2.69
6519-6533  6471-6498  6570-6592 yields 1.5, 2.78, 2.66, 3.24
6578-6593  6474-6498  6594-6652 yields -4.9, 2.72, 3.55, 2.66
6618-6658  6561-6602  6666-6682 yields 6.4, 3.85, 2.66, 2.75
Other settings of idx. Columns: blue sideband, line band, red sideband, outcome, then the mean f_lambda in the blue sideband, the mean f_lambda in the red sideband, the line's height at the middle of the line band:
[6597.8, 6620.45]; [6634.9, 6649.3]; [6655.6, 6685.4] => -0.02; 2.57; 2.7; 2.64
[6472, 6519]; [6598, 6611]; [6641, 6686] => 0.80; 2.6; 2.68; 2.65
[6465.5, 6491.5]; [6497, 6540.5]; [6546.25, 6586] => 9.05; 2.72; 3.96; 3.29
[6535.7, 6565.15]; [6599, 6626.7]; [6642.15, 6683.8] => 5.83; 4.08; 2.68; 3.3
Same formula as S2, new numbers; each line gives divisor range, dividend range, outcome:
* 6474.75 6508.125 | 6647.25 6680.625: 1.04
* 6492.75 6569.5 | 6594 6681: 0.84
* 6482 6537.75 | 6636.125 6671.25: 1.02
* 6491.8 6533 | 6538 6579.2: 1.44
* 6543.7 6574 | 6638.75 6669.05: 0.66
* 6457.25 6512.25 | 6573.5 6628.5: 1.06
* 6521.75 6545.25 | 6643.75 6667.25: 0.95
